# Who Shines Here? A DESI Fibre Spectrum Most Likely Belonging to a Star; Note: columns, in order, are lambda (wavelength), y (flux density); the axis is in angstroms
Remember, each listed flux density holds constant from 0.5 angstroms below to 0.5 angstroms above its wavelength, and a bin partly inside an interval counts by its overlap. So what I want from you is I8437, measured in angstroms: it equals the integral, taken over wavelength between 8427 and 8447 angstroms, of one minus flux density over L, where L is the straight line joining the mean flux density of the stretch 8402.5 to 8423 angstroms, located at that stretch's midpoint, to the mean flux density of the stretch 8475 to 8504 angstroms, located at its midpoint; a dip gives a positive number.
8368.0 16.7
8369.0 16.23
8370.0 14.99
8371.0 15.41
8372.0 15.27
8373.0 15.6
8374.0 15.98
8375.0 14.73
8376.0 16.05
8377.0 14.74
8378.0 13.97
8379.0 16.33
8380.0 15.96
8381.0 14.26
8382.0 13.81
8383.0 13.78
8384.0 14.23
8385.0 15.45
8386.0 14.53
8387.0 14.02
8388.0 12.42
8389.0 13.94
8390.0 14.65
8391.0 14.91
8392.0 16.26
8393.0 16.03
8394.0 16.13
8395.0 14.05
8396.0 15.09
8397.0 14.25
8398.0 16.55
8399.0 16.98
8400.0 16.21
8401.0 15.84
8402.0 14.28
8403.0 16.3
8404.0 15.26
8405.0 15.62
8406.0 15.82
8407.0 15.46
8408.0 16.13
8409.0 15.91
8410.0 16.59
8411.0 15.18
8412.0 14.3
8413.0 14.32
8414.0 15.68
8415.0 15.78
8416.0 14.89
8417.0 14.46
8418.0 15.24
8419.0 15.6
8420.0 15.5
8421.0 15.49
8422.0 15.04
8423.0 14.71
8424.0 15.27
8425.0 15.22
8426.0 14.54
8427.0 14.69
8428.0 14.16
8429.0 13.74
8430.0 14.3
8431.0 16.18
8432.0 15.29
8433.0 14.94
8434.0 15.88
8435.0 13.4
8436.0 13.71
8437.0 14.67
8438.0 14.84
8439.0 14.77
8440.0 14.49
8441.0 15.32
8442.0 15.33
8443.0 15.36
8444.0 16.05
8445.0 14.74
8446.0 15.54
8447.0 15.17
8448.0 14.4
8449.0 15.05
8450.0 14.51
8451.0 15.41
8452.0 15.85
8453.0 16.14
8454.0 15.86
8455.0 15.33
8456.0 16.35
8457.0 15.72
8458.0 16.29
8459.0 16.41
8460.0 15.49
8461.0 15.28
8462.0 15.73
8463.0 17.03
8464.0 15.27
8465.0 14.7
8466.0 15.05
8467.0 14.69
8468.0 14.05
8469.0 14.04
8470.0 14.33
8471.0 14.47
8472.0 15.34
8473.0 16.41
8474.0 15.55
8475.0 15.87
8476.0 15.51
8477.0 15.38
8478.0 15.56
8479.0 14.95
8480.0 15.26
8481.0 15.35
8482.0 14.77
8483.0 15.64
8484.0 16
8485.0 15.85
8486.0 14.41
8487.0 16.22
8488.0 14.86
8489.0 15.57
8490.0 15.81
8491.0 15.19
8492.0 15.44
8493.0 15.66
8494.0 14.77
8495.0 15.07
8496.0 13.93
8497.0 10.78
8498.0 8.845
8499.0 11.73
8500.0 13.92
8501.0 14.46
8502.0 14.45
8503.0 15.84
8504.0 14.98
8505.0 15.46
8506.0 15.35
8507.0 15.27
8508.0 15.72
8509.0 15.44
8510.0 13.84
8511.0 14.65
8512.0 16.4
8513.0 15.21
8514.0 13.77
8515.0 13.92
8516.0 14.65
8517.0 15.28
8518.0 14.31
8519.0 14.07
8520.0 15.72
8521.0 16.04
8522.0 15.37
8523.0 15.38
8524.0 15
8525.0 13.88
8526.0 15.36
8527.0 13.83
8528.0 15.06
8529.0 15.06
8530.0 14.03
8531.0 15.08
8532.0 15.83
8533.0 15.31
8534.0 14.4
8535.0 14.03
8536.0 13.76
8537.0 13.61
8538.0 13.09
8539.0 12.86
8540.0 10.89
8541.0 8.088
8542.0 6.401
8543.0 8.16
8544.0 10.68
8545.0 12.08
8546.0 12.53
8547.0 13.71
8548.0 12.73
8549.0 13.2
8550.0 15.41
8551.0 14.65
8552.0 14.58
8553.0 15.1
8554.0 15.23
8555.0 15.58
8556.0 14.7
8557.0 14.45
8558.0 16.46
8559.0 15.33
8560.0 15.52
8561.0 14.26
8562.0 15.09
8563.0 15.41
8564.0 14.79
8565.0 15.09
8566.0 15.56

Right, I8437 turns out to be 0.4 angstroms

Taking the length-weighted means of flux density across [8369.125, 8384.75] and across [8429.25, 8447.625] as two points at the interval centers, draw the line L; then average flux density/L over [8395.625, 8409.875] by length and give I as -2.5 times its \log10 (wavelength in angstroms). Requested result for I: -0.05 mag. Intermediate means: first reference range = 15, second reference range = 15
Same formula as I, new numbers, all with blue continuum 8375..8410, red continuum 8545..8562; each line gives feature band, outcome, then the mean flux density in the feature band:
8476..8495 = -0.04 mag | 15.4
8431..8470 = -0.02 mag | 15.2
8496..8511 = 0.05 mag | 14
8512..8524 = -0.02 mag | 15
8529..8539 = 0.02 mag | 14.3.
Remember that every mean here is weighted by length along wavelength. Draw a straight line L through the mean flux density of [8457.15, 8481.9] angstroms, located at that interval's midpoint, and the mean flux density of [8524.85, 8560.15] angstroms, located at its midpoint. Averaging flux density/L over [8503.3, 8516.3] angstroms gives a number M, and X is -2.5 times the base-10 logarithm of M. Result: -0.05 mag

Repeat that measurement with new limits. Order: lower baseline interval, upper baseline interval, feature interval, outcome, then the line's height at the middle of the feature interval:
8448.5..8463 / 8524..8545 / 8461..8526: -0.04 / 14.4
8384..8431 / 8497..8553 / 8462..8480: -0.06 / 14.5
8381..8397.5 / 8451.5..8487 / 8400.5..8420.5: -0.04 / 14.8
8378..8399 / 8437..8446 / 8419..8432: 0.01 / 15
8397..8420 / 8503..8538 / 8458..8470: 0.00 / 15.2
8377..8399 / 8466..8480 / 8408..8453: -0.01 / 15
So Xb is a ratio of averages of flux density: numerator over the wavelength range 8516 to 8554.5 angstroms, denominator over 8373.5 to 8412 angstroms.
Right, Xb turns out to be 0.9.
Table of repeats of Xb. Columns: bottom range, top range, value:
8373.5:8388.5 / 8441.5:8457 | 1.05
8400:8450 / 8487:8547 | 0.93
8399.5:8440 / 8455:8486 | 1.02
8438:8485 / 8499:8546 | 0.91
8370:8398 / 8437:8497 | 1.02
